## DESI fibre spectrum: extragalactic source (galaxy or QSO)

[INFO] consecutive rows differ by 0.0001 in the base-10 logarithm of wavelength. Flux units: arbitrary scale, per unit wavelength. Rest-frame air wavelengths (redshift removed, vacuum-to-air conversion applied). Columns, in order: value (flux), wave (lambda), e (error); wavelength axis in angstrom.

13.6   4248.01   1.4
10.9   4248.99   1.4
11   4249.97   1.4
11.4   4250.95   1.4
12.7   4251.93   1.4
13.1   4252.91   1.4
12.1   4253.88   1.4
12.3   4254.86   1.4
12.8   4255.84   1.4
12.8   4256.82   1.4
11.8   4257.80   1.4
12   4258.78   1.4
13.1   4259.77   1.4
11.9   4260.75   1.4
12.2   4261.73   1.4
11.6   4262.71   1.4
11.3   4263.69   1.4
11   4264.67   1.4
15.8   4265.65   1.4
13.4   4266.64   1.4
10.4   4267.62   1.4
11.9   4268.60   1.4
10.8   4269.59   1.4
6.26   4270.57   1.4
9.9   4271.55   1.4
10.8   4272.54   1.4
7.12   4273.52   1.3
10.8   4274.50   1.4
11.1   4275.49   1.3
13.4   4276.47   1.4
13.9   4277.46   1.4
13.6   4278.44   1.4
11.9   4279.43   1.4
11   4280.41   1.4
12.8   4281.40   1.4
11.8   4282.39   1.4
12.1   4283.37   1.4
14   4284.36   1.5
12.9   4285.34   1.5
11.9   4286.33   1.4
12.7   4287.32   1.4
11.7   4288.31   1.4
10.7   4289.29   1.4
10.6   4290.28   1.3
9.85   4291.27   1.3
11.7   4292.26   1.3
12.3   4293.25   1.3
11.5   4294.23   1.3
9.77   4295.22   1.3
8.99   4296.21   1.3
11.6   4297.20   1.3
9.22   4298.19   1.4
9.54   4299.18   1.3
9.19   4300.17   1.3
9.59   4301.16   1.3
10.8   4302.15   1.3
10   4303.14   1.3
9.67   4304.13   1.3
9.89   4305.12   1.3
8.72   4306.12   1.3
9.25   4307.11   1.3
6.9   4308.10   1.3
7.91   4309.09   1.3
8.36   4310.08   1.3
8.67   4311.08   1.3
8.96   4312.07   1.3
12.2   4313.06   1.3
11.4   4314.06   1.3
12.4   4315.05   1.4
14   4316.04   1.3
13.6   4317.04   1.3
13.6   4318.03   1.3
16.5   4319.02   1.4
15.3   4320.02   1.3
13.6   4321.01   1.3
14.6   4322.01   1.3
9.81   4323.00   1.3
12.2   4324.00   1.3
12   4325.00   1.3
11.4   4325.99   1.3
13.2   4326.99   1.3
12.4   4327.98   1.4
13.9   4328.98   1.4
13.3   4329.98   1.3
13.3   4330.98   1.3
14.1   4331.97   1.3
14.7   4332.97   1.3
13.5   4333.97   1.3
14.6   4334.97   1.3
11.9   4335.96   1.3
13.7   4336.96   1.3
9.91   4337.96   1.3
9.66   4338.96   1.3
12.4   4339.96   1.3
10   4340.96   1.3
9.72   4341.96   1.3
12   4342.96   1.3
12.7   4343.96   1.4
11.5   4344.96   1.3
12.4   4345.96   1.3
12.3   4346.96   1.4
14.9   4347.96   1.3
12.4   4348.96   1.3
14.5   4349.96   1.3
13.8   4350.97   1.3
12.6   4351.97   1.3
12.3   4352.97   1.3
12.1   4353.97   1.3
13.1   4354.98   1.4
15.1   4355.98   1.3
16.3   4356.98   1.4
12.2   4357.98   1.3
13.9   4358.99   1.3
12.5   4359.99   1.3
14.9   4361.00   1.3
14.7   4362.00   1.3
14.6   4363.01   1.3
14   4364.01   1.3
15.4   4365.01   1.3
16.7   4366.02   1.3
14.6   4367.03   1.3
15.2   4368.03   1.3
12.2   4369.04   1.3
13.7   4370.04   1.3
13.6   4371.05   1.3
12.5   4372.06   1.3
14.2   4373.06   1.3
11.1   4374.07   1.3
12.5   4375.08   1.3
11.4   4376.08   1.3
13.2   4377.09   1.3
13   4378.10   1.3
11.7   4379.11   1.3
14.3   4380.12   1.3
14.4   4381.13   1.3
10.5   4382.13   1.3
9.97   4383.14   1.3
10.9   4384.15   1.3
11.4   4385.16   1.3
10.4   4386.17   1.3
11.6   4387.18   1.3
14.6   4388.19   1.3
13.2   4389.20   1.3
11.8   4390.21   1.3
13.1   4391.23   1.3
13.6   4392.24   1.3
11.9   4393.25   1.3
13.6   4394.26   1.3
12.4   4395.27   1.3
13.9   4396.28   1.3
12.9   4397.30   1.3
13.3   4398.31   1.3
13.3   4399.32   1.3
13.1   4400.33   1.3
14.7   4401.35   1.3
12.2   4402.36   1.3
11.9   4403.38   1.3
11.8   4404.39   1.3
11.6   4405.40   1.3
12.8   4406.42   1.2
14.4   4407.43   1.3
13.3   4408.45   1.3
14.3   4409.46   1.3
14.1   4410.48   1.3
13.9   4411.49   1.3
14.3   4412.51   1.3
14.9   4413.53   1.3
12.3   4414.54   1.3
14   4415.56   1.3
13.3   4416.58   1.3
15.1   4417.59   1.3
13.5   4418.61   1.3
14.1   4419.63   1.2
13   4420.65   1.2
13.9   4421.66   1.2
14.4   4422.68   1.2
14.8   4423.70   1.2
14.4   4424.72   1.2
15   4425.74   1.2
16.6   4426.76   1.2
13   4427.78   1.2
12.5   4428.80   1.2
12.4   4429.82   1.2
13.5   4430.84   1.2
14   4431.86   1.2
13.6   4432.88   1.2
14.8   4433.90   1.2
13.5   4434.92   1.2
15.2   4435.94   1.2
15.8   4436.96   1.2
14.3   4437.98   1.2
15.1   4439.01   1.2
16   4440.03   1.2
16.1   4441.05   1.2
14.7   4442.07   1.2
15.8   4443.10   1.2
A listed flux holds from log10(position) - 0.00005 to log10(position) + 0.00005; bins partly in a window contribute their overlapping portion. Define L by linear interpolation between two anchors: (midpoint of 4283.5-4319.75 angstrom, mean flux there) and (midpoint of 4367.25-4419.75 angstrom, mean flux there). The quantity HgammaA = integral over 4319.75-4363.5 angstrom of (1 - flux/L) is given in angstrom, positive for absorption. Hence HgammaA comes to -4.23 angstrom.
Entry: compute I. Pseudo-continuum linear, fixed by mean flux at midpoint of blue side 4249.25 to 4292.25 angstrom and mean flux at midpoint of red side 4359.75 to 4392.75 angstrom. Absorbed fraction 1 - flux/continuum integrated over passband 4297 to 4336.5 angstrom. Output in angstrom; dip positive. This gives 2.3 angstrom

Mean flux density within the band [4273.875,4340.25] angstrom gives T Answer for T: 11.7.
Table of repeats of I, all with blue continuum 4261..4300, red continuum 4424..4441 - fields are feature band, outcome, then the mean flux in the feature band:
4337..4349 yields 0.9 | 11.7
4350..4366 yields -1.3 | 13.9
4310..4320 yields -0.2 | 12.3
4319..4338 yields -1.3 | 13.2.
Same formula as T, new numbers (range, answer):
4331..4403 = 13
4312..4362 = 12.9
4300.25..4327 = 11.2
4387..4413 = 13.2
